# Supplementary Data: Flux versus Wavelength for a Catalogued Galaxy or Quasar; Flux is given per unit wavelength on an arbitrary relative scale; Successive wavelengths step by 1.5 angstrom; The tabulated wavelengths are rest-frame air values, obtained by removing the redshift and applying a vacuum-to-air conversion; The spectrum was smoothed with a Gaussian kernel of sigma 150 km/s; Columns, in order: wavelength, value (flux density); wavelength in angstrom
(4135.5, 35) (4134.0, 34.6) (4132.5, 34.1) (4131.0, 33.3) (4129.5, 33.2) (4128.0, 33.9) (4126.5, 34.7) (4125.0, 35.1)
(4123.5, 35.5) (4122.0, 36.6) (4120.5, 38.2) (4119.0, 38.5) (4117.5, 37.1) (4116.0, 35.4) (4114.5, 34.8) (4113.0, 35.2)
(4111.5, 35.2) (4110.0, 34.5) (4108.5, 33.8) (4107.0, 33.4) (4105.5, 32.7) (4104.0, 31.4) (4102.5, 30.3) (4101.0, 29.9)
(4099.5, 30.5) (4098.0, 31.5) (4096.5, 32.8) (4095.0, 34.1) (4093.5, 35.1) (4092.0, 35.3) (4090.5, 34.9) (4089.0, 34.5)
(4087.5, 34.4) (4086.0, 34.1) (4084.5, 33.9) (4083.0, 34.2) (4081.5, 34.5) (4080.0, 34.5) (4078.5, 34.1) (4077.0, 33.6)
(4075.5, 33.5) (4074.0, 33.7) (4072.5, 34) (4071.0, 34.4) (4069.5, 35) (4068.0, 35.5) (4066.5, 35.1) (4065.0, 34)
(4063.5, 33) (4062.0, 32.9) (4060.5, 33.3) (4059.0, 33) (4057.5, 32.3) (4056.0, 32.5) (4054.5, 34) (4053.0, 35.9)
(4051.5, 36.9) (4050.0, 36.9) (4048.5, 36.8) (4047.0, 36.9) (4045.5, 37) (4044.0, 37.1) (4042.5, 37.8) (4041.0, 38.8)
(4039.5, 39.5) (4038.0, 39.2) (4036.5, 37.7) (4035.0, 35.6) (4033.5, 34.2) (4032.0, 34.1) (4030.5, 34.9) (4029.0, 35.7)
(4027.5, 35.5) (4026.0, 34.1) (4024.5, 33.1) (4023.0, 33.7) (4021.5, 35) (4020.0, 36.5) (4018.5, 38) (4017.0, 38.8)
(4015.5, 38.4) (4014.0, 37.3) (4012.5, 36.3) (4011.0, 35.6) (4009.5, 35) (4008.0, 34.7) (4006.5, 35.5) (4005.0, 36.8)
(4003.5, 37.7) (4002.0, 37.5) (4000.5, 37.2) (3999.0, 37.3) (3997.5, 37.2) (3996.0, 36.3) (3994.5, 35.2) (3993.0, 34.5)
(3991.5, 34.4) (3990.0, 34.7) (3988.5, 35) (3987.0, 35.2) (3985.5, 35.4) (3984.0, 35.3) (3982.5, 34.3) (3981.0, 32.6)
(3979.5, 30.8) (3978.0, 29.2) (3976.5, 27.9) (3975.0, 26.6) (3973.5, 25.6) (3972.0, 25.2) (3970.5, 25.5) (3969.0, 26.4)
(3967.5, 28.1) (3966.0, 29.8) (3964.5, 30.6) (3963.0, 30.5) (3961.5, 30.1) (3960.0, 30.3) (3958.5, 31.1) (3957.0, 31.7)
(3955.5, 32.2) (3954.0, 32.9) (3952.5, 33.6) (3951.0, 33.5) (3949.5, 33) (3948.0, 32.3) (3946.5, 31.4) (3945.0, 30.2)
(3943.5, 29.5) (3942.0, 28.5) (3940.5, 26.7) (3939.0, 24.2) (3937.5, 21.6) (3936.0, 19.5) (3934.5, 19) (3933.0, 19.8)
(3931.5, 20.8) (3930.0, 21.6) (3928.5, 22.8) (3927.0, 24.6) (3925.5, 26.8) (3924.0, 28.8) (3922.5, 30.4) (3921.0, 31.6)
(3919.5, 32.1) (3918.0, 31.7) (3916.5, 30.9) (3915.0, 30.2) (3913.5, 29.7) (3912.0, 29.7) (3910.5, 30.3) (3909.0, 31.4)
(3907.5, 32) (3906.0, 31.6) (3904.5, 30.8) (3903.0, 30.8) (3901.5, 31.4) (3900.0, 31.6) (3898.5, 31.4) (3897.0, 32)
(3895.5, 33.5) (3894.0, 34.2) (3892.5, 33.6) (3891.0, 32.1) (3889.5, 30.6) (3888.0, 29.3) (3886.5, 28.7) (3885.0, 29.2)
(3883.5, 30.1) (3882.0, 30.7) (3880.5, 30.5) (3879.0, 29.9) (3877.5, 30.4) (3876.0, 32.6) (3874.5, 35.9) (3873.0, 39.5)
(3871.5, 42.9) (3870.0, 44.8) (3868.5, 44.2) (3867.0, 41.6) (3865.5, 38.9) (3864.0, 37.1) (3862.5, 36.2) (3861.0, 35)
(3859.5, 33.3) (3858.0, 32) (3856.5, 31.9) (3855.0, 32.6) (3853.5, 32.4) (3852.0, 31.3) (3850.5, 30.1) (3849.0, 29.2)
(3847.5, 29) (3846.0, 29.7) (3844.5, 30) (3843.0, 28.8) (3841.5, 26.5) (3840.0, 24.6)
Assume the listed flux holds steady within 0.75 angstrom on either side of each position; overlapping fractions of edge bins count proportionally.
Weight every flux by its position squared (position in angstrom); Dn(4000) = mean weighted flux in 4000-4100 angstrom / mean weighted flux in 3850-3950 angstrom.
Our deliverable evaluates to 1.23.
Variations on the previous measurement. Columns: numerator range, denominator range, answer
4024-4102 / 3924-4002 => 1.22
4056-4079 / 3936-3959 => 1.20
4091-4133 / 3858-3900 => 1.12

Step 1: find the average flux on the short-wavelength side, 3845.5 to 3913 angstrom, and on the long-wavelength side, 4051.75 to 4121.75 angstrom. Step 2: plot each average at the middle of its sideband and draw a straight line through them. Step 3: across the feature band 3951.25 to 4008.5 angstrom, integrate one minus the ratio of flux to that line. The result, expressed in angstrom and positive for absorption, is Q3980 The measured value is 1.8 angstrom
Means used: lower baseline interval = 33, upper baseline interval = 34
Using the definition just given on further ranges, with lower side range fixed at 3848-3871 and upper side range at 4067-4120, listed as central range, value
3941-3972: 3.9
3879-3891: 1.8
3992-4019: -1.6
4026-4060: -1.6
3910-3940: 7.5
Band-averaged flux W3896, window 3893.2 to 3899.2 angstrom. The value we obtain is 32.8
